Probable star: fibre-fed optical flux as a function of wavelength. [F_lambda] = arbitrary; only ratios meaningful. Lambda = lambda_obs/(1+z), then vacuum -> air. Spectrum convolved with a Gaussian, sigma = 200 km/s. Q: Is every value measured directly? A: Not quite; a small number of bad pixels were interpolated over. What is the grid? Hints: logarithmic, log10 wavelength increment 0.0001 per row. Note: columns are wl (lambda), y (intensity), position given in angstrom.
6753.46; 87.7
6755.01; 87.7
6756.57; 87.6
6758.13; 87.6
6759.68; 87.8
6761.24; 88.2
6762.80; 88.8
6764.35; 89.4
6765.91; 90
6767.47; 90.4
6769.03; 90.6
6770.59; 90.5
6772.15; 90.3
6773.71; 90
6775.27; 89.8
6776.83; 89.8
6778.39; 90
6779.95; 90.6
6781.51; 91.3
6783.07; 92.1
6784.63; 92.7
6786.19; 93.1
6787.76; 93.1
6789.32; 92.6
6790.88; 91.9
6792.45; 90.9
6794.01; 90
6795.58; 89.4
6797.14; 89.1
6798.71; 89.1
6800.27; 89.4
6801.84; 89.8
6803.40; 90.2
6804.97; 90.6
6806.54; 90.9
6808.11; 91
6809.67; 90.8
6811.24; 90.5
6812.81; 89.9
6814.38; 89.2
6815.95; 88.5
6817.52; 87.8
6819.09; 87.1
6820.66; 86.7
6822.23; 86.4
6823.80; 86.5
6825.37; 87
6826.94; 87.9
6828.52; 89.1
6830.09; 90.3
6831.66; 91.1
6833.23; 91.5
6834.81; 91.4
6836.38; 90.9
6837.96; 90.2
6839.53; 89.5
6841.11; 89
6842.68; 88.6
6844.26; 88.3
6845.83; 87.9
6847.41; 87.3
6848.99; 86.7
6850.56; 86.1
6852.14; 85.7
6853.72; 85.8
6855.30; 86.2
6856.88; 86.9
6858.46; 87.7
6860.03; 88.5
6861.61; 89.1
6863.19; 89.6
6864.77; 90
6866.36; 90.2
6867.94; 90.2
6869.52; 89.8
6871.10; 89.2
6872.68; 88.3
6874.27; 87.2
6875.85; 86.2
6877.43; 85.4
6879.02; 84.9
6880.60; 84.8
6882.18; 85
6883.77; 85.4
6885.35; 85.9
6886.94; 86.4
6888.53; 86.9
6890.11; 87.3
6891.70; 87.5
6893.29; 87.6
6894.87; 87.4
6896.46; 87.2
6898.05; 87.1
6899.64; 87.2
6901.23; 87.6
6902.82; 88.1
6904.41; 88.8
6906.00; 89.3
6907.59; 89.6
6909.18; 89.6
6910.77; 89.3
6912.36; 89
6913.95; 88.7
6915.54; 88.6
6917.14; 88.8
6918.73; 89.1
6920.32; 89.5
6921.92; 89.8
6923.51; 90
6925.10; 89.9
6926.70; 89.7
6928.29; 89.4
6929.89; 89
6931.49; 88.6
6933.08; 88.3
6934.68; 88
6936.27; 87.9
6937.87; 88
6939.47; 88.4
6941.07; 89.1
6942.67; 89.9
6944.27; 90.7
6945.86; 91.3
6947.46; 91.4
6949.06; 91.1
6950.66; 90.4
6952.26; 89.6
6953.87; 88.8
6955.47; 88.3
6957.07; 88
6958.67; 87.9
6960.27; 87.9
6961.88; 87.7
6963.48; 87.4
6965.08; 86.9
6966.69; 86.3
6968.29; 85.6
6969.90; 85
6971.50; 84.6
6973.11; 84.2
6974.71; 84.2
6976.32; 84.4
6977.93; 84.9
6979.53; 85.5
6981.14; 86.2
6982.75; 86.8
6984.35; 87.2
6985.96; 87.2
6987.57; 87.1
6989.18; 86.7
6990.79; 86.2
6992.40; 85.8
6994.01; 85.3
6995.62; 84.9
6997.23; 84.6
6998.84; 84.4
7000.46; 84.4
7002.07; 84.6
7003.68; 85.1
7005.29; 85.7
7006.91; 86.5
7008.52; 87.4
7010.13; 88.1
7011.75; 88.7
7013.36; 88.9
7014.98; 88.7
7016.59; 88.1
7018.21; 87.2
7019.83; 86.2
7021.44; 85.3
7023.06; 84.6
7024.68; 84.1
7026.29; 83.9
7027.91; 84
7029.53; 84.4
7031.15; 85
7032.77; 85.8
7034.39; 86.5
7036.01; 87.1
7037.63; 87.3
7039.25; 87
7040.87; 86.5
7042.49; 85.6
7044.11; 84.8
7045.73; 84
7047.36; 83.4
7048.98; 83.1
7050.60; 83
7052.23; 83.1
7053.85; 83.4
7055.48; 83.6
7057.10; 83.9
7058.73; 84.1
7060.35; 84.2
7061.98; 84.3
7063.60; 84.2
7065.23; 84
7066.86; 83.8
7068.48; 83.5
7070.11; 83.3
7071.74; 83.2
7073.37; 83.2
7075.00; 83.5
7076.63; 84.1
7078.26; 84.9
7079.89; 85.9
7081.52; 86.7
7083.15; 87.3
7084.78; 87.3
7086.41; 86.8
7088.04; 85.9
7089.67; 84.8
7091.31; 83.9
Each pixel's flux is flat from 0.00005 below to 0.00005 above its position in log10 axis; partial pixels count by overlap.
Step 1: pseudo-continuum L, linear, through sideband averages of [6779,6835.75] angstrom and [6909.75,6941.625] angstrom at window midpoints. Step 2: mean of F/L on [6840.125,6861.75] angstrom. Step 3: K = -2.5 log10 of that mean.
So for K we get 0.03 mag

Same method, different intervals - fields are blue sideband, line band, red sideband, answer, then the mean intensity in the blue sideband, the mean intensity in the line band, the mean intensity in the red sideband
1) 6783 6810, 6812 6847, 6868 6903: 0.01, 90.9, 88.8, 87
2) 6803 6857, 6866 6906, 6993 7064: 0.01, 88.7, 87.3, 85.4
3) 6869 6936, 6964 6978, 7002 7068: 0.02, 88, 85.2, 85.4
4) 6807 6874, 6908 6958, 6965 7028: -0.03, 88.7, 89.3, 85.9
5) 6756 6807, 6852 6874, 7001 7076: 0.00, 90.2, 88.4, 85.1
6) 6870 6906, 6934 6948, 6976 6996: -0.04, 87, 89.4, 86.1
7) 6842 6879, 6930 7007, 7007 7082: -0.01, 87.8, 87.1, 85.1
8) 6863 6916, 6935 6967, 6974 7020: -0.02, 87.8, 88.9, 86.2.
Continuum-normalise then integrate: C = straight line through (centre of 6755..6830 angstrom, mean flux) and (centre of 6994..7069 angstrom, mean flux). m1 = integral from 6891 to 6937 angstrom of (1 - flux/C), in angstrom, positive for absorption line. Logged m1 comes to -0.6 angstrom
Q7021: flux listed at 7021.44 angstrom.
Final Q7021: 85.3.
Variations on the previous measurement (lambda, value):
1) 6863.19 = 89.6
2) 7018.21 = 87.2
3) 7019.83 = 86.2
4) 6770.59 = 90.5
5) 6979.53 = 85.5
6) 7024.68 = 84.1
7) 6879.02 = 84.9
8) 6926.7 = 89.7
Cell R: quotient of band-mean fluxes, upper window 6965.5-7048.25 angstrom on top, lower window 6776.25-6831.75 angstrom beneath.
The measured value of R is 0.95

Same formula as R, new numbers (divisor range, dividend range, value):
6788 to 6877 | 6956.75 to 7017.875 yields 0.97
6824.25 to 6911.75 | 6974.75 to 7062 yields 0.97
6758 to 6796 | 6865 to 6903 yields 0.96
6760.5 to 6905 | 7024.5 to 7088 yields 0.95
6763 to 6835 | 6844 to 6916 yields 0.97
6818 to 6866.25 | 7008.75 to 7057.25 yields 0.97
